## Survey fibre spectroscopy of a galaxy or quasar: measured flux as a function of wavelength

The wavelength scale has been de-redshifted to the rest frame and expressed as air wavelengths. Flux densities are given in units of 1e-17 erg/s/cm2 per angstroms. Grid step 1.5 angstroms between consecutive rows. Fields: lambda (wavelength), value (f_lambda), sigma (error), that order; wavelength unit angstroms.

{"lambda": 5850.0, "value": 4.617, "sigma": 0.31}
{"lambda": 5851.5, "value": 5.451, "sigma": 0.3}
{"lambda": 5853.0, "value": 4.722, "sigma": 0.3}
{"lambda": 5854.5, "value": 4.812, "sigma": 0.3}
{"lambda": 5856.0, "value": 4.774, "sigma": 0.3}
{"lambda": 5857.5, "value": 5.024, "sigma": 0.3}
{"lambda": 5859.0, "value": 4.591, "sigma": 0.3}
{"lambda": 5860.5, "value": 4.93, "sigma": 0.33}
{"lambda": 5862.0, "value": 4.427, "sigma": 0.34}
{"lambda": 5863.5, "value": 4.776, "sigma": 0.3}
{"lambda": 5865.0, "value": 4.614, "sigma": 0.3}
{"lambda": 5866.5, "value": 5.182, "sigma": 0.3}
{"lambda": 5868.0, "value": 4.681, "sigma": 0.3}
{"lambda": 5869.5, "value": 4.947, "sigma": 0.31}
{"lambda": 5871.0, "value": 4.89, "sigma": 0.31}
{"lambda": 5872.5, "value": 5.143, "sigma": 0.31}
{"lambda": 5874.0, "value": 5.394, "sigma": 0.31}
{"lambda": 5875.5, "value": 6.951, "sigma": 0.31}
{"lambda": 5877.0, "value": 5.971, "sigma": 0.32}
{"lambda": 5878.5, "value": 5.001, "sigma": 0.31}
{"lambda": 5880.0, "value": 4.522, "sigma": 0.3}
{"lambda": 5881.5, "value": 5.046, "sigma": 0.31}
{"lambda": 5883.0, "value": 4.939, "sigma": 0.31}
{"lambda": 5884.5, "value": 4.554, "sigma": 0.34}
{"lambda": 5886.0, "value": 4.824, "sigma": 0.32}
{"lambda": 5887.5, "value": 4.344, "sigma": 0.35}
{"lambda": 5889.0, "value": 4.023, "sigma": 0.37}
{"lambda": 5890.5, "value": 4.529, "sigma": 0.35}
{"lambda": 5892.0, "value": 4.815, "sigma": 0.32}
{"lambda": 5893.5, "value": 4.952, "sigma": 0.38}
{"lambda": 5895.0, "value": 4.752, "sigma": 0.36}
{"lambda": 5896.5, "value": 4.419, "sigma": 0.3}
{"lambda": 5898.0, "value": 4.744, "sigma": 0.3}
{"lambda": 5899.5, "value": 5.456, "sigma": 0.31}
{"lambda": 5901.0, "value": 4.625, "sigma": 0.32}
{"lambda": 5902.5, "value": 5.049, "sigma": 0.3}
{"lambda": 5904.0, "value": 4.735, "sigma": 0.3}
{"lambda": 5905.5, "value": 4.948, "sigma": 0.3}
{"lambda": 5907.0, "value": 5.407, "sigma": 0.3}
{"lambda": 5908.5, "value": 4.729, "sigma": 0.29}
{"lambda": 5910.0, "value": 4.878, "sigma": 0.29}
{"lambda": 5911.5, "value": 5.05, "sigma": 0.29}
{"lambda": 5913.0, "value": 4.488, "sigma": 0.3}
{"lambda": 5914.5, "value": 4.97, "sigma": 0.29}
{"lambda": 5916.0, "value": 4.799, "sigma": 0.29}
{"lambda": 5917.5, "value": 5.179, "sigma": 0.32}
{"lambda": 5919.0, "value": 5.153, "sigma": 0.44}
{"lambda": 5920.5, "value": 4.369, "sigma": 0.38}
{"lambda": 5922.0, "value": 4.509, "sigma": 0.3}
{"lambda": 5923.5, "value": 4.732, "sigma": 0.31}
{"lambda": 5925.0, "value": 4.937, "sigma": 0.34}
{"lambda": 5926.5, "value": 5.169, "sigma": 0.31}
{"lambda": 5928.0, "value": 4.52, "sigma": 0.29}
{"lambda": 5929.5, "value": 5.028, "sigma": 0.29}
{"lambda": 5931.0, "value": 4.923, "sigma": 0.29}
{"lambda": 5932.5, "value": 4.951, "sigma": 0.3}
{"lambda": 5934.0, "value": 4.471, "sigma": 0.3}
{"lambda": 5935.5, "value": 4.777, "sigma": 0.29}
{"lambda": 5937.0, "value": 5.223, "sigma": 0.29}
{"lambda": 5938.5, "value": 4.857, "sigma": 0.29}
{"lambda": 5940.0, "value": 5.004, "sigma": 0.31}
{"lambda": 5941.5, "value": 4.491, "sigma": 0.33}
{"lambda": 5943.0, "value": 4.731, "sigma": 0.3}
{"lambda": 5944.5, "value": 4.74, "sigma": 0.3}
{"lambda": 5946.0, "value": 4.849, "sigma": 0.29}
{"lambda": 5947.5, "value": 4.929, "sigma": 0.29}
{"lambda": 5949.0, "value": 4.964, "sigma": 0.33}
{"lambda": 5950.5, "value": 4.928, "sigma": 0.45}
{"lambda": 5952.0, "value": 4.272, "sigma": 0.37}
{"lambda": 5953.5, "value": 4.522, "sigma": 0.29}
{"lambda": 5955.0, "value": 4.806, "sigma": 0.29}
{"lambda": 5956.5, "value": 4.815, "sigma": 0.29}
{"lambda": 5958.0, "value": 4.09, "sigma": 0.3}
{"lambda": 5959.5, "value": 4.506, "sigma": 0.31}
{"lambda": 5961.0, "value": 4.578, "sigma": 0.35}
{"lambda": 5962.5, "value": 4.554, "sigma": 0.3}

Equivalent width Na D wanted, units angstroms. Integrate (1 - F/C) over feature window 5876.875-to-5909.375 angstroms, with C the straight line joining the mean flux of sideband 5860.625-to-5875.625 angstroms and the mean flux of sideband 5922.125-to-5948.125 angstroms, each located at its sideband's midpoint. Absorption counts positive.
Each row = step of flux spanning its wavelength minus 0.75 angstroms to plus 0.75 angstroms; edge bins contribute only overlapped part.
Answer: 0.9 angstroms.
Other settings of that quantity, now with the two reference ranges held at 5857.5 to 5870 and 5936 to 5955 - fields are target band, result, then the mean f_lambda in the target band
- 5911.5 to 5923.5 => 0.0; 4.79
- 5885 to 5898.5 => 0.5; 4.6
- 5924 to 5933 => -0.2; 4.92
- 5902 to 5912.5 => -0.4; 4.96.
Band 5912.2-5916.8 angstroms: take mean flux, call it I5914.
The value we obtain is 4.76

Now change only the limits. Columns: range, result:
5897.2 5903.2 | 4.96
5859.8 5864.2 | 4.71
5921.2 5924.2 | 4.61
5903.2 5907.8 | 5.03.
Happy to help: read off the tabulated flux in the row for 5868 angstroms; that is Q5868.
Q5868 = 4.681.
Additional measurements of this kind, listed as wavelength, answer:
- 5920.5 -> 4.369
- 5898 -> 4.744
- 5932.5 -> 4.951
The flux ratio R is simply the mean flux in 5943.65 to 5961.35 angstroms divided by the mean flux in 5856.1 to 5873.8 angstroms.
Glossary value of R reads 0.96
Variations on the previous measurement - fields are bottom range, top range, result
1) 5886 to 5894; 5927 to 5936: 1.05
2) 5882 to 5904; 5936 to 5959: 1.01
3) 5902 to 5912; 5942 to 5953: 0.96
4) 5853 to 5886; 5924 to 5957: 0.96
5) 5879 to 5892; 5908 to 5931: 1.05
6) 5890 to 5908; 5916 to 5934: 0.99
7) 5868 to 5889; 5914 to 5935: 0.95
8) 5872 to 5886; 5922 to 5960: 0.91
